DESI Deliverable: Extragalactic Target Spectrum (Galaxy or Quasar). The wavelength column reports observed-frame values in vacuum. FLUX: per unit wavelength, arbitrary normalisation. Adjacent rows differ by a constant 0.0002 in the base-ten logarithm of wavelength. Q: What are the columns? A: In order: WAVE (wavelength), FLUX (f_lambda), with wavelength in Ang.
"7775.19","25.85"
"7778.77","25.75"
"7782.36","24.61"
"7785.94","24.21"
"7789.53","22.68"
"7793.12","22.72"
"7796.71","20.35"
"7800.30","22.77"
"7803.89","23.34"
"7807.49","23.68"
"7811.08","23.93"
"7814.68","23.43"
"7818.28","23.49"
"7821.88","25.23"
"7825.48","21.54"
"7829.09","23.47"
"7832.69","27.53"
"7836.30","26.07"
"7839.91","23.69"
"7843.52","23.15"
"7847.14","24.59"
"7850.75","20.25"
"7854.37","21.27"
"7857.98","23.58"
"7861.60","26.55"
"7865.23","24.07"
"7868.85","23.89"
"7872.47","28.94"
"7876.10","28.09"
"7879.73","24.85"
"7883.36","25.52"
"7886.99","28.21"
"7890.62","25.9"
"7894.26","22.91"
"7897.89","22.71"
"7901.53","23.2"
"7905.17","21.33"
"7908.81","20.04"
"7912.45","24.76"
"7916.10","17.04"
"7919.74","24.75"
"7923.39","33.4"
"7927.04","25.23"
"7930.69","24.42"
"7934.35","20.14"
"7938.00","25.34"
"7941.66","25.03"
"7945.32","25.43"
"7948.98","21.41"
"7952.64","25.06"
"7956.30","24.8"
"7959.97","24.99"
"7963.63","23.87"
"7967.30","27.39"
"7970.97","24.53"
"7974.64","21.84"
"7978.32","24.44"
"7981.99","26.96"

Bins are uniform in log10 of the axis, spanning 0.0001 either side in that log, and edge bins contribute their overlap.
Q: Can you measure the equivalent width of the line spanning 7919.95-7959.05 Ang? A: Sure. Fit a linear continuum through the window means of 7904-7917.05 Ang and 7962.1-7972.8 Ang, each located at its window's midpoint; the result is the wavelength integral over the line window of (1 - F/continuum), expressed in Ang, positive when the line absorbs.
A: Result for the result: -3.2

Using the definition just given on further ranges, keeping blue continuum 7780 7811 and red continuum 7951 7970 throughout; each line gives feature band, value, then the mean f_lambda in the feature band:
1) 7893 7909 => 1.5 Ang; 22.2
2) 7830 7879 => -1.7 Ang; 24.7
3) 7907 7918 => 1.8 Ang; 20.7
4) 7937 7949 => 0.1 Ang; 24.7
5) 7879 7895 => -0.9 Ang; 25.7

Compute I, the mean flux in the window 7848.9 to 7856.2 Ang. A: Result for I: 20.8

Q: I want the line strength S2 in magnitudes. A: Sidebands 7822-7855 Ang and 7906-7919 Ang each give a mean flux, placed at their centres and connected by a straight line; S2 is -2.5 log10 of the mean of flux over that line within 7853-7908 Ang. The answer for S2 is -0.12 mag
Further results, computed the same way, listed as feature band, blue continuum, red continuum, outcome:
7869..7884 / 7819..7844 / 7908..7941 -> -0.10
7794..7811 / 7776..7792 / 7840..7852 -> 0.06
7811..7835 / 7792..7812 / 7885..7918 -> -0.06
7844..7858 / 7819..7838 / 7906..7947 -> 0.10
